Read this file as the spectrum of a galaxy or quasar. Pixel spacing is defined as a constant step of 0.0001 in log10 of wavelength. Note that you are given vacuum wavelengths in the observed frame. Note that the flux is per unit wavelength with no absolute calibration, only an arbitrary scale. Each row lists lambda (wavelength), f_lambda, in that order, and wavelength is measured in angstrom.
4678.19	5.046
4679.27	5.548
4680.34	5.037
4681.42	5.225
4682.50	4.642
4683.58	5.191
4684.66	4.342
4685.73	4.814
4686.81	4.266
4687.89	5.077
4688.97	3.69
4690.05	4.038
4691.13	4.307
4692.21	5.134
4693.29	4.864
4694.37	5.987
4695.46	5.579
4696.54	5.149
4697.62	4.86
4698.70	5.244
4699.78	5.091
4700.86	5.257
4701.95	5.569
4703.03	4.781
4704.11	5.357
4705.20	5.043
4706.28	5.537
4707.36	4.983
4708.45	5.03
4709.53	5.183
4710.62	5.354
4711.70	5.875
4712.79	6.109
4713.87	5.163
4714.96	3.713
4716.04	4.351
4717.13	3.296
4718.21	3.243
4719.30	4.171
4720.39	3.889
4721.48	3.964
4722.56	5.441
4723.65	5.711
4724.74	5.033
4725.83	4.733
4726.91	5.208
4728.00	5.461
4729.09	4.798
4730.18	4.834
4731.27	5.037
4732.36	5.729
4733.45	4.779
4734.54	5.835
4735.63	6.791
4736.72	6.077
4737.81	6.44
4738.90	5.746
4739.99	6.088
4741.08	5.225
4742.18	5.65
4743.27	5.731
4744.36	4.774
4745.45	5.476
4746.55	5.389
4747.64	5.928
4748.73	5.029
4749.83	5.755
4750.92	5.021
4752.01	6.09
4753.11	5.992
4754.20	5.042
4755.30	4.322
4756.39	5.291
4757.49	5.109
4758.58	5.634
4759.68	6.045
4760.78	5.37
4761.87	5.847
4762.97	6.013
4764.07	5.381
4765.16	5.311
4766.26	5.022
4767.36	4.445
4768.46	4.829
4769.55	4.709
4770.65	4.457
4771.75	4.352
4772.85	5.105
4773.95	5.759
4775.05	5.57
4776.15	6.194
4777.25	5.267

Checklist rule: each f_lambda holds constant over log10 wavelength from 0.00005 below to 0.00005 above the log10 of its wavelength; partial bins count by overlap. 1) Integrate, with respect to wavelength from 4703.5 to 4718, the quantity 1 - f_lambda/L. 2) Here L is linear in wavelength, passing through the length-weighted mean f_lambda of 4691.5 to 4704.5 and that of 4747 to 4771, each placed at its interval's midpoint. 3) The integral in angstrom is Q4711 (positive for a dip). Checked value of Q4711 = 0.8 angstrom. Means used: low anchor 5.23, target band 4.96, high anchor 5.31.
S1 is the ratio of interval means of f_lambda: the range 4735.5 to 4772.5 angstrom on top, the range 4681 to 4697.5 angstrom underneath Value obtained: 1.1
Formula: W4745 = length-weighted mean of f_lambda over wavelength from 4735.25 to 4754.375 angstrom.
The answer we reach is 5.68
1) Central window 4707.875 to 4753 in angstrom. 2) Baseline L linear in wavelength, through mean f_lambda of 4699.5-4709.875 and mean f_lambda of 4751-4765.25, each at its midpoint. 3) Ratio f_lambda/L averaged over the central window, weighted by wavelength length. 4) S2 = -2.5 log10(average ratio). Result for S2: 0.03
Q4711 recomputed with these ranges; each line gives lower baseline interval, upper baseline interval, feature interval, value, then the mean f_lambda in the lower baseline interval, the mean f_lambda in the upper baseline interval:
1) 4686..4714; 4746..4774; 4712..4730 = 1.7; 5.09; 5.27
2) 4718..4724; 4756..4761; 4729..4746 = -2.4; 4.42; 5.5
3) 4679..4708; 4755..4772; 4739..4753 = -1.2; 4.98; 5.16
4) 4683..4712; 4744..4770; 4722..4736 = -0.4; 5.02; 5.33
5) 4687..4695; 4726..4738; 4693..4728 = 0.7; 4.71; 5.5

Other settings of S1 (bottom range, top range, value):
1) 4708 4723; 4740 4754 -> 1.19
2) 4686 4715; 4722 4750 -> 1.08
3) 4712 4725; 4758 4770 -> 1.18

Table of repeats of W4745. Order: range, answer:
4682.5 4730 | 4.88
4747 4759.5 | 5.4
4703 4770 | 5.22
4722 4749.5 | 5.48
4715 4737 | 4.88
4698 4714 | 5.31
